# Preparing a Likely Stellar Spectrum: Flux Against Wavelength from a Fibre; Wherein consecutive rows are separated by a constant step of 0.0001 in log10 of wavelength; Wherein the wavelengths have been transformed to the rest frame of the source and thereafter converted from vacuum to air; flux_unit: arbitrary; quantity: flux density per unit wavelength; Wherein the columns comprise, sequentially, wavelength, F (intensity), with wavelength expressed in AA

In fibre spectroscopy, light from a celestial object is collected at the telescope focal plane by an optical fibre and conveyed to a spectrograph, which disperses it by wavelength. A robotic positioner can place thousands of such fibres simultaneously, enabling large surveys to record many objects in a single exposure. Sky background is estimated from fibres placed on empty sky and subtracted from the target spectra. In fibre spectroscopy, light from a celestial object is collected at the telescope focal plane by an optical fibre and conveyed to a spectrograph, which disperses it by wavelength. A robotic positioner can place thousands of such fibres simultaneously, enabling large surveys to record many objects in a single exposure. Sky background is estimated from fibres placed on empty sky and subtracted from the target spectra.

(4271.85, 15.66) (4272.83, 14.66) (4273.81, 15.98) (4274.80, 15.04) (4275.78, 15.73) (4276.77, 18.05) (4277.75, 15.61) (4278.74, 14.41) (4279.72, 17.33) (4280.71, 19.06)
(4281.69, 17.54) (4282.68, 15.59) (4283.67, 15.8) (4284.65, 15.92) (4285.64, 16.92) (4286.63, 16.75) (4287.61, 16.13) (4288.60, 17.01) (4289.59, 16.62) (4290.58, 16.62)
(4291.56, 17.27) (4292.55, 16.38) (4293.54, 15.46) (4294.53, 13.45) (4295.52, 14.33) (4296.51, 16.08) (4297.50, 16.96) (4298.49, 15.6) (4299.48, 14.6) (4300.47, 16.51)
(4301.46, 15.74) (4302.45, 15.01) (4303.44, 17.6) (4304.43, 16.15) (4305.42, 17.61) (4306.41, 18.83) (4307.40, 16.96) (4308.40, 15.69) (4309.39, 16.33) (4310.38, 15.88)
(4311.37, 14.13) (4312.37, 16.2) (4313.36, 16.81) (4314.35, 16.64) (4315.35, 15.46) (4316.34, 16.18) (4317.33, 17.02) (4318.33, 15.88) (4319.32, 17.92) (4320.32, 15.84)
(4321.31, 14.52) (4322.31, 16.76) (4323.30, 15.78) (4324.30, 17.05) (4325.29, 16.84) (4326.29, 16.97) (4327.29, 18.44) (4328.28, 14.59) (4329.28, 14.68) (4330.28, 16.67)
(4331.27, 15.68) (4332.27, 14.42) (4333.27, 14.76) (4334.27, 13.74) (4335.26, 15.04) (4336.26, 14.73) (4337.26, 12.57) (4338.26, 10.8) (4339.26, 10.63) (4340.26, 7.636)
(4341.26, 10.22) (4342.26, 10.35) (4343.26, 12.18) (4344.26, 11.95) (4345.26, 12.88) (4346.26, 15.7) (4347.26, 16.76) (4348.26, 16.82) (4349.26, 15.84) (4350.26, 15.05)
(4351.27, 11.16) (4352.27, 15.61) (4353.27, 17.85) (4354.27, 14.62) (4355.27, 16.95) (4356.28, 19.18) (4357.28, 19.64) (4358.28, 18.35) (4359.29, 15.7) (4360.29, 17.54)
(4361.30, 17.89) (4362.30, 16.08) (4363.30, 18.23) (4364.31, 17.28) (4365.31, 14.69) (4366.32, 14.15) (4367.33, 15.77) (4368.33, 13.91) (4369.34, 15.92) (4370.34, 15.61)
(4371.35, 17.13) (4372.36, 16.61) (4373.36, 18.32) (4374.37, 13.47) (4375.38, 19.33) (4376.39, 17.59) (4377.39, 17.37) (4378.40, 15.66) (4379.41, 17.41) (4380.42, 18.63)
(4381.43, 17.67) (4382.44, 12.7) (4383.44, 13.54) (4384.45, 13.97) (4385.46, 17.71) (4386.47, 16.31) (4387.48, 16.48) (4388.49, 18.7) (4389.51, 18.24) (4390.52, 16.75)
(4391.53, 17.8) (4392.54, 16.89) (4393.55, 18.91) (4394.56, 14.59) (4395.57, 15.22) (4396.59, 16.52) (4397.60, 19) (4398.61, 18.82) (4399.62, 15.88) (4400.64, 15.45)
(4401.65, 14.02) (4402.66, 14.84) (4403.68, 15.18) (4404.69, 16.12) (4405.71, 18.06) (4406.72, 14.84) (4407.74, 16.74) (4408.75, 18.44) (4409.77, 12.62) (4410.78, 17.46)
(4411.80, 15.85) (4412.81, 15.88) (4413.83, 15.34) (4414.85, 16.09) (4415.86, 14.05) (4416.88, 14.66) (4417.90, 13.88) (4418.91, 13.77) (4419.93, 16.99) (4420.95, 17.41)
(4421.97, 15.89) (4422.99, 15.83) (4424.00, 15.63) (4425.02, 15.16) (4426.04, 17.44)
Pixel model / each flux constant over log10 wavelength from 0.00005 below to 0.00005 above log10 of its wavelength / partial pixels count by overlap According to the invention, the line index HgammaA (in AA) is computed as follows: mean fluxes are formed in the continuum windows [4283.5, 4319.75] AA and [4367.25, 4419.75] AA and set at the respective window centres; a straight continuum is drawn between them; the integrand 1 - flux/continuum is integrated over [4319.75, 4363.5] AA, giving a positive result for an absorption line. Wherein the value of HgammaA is 3.0 AA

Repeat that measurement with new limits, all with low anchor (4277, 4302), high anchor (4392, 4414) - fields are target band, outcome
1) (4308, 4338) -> 0.8 AA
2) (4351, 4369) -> -0.2 AA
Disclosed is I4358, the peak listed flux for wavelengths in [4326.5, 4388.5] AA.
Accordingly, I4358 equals 19.64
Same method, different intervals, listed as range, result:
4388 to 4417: 19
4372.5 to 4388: 19.33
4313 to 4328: 18.44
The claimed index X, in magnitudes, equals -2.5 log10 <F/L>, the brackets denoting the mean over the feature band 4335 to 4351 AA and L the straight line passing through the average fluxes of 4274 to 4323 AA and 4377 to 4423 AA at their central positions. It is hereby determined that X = 0.24 mag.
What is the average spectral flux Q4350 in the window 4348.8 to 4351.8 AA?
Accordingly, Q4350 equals 14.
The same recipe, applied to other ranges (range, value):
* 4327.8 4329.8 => 14.6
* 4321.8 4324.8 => 16.5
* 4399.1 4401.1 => 15.7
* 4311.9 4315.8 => 16.3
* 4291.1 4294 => 16.4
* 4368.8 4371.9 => 16.2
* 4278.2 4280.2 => 15.9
